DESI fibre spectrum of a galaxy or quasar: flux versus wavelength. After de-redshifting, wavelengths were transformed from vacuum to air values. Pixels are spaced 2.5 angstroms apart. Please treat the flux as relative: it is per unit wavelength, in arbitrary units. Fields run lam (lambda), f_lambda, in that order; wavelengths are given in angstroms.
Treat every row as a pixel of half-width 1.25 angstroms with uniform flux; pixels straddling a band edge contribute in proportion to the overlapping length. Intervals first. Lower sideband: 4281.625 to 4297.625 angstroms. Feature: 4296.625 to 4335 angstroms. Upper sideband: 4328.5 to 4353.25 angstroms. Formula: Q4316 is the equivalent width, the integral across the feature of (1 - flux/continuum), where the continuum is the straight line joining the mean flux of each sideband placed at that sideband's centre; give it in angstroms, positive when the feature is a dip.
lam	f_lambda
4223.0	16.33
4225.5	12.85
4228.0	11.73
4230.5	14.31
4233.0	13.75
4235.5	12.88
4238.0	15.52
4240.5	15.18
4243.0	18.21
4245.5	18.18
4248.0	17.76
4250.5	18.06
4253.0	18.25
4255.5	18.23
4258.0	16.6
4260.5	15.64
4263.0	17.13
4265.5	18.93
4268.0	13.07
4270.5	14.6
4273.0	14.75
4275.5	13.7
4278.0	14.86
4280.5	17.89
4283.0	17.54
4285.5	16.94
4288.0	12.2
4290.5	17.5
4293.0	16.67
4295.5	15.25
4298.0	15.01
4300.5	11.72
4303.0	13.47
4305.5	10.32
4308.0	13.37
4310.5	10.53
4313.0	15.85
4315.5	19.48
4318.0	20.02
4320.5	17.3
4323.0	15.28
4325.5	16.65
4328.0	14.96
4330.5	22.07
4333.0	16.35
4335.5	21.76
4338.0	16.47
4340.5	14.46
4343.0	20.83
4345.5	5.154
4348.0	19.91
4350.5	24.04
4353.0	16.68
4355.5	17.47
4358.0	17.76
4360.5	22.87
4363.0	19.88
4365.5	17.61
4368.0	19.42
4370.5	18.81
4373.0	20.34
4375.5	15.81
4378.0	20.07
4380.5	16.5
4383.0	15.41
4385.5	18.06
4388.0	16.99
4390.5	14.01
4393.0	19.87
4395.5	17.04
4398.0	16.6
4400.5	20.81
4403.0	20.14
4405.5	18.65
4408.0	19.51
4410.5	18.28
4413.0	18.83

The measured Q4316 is 3.0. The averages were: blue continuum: 16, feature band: 15.6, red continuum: 17.7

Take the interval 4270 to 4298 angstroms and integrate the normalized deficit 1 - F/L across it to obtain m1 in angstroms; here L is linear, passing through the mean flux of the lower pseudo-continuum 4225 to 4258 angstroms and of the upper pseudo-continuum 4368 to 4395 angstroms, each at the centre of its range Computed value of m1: 1.3 angstroms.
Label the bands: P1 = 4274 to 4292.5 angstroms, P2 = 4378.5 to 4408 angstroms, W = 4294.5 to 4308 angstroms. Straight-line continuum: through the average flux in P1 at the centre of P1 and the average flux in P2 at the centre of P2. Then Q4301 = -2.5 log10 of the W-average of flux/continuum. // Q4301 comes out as 0.224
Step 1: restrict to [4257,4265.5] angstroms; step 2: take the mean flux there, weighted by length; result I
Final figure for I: 16.8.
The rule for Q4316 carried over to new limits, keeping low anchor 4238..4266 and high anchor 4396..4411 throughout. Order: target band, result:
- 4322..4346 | 1.9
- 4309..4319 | 0.9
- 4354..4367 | -0.4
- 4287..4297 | 1.3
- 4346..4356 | -0.1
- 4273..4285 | 1.2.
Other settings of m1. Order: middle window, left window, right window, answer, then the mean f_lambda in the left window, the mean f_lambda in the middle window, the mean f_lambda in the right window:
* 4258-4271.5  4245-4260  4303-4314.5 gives 0.6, 17.7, 16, 12.8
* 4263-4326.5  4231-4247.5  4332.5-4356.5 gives 4.6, 15.7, 15.3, 17.3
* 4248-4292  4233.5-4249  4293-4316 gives -3.4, 16.1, 16.3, 13.9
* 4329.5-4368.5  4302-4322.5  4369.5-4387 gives -3.9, 15.1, 18.3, 17.8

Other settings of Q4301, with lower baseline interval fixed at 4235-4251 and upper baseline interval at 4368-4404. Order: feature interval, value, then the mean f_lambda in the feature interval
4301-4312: 0.392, 12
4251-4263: -0.030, 17.2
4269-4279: 0.173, 14.4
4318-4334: 0.003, 17.3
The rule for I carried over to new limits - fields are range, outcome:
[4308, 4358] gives 17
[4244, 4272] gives 16.9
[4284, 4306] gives 14.5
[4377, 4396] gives 17.2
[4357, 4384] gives 18.6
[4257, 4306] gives 15.3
